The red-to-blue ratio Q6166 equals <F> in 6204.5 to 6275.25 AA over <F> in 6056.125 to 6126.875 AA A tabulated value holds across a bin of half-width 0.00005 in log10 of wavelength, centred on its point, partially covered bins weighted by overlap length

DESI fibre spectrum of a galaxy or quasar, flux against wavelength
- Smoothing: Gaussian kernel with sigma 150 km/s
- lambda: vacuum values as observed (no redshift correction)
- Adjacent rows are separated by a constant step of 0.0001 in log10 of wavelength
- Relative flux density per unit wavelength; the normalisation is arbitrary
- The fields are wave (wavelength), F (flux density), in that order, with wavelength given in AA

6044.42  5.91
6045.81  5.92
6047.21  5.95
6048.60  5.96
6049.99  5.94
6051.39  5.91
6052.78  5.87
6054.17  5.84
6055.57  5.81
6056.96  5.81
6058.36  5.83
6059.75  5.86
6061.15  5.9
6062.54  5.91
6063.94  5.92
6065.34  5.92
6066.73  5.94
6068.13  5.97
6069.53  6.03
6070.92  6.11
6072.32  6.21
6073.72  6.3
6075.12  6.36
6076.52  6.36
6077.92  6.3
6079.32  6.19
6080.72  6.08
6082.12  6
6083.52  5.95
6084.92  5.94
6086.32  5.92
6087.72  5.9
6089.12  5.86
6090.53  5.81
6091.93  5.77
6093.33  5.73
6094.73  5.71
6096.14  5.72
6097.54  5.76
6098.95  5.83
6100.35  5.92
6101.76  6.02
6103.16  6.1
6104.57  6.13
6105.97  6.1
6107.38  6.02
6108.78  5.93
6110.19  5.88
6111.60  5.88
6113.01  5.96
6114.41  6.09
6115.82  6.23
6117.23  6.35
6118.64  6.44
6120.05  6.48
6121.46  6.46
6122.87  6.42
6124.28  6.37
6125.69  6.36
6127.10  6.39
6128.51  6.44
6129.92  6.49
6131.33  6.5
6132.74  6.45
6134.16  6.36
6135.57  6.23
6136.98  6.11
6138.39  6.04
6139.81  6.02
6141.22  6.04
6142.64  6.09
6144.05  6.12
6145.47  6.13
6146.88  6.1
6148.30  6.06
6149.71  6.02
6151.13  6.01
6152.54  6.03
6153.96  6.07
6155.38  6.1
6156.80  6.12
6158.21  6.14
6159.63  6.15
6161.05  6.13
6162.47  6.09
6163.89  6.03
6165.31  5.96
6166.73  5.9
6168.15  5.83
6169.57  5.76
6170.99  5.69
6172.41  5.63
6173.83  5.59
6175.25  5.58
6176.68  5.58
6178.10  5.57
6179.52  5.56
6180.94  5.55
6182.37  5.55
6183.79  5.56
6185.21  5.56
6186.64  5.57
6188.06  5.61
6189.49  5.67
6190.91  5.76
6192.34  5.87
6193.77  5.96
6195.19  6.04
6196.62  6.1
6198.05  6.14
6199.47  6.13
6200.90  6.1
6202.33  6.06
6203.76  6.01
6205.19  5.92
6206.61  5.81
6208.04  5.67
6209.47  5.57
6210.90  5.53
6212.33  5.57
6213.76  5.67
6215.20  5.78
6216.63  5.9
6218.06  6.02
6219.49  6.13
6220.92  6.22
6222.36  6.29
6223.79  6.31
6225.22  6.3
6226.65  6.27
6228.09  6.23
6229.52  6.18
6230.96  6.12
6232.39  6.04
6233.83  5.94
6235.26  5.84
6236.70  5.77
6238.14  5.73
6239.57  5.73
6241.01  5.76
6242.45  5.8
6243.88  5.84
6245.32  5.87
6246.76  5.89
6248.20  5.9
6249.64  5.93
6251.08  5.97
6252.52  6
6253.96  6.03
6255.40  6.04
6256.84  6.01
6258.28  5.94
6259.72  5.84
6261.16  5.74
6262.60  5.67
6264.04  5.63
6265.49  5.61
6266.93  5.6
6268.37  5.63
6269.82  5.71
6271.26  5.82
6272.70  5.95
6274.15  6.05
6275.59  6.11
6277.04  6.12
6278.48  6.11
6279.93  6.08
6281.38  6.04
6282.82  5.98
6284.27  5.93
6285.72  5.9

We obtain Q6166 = 0.98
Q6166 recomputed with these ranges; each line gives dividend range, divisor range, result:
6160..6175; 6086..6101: 1.01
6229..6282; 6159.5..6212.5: 1.02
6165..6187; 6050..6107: 0.95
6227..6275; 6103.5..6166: 0.95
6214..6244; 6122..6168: 0.97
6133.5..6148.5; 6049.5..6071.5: 1.04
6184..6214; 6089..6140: 0.95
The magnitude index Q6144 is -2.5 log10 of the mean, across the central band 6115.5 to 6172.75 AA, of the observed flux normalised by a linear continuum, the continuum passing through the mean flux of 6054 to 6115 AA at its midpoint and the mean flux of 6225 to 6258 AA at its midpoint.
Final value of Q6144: -0.03 mag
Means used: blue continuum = 5.97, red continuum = 5.96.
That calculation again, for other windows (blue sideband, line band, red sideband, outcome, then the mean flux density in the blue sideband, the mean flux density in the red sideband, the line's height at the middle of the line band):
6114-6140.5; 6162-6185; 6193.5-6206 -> 0.08 mag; 6.33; 6.06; 6.16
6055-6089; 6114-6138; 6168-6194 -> -0.09 mag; 6.02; 5.65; 5.83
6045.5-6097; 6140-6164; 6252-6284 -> -0.03 mag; 5.96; 5.9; 5.93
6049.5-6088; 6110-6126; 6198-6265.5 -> -0.05 mag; 6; 5.93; 5.98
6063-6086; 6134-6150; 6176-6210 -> -0.03 mag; 6.09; 5.79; 5.92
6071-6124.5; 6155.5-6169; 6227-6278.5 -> -0.01 mag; 6.06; 5.89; 5.99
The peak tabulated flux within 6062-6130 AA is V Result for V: 6.49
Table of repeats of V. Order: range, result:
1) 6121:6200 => 6.5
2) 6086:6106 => 6.13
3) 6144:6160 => 6.15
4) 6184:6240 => 6.31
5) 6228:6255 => 6.23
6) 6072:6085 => 6.36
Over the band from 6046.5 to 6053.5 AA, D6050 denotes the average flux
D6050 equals 5.92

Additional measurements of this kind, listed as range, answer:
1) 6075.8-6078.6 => 6.33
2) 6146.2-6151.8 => 6.04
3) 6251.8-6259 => 6.01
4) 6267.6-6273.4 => 5.78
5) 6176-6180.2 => 5.58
